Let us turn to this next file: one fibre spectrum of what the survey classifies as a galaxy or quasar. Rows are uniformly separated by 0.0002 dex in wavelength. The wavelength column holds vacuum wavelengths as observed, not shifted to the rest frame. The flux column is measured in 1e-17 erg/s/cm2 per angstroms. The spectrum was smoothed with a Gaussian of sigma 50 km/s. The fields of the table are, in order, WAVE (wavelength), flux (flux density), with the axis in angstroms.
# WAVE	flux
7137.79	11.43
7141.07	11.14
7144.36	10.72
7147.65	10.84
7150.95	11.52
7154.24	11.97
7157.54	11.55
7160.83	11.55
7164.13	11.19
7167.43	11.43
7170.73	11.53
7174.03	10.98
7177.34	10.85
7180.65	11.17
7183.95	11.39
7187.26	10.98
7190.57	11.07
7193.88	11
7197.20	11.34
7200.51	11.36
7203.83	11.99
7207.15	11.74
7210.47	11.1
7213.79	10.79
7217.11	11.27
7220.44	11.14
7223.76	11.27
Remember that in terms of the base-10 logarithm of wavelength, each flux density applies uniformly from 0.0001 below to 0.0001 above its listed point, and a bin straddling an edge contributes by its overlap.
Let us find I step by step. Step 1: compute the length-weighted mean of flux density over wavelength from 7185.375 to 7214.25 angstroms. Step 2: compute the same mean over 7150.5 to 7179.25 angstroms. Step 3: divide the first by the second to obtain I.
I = 1.0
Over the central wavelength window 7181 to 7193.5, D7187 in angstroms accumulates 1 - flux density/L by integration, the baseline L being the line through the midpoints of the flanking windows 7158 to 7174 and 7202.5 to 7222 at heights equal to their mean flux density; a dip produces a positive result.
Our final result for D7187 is 0.3 angstroms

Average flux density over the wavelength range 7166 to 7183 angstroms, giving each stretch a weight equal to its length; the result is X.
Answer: 11.2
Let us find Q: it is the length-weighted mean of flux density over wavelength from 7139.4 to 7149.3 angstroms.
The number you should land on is 10.9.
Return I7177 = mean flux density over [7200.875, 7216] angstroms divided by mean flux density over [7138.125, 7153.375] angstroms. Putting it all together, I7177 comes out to 1.0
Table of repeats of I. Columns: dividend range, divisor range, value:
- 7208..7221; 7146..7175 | 0.97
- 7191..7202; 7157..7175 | 0.99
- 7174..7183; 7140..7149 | 1.01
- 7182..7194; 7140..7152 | 1.01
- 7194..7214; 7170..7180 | 1.03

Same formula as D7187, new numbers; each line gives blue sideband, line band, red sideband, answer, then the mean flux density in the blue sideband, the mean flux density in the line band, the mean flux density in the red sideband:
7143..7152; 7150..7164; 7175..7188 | -0.7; 11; 11.6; 11.1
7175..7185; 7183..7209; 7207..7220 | -0.5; 11.1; 11.4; 11.2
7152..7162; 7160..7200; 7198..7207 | 1.6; 11.7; 11.2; 11.7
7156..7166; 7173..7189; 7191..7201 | 0.3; 11.4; 11.1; 11.2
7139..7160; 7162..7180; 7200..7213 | 0.3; 11.3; 11.2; 11.5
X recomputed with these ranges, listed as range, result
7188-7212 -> 11.4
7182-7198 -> 11.1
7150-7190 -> 11.3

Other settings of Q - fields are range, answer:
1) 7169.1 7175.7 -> 11.2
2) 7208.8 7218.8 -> 11.1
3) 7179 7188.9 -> 11.2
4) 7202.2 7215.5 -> 11.4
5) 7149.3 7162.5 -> 11.6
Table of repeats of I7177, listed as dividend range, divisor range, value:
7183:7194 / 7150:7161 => 0.95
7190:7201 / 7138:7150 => 1.02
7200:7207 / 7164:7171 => 1.03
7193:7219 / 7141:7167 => 1.00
